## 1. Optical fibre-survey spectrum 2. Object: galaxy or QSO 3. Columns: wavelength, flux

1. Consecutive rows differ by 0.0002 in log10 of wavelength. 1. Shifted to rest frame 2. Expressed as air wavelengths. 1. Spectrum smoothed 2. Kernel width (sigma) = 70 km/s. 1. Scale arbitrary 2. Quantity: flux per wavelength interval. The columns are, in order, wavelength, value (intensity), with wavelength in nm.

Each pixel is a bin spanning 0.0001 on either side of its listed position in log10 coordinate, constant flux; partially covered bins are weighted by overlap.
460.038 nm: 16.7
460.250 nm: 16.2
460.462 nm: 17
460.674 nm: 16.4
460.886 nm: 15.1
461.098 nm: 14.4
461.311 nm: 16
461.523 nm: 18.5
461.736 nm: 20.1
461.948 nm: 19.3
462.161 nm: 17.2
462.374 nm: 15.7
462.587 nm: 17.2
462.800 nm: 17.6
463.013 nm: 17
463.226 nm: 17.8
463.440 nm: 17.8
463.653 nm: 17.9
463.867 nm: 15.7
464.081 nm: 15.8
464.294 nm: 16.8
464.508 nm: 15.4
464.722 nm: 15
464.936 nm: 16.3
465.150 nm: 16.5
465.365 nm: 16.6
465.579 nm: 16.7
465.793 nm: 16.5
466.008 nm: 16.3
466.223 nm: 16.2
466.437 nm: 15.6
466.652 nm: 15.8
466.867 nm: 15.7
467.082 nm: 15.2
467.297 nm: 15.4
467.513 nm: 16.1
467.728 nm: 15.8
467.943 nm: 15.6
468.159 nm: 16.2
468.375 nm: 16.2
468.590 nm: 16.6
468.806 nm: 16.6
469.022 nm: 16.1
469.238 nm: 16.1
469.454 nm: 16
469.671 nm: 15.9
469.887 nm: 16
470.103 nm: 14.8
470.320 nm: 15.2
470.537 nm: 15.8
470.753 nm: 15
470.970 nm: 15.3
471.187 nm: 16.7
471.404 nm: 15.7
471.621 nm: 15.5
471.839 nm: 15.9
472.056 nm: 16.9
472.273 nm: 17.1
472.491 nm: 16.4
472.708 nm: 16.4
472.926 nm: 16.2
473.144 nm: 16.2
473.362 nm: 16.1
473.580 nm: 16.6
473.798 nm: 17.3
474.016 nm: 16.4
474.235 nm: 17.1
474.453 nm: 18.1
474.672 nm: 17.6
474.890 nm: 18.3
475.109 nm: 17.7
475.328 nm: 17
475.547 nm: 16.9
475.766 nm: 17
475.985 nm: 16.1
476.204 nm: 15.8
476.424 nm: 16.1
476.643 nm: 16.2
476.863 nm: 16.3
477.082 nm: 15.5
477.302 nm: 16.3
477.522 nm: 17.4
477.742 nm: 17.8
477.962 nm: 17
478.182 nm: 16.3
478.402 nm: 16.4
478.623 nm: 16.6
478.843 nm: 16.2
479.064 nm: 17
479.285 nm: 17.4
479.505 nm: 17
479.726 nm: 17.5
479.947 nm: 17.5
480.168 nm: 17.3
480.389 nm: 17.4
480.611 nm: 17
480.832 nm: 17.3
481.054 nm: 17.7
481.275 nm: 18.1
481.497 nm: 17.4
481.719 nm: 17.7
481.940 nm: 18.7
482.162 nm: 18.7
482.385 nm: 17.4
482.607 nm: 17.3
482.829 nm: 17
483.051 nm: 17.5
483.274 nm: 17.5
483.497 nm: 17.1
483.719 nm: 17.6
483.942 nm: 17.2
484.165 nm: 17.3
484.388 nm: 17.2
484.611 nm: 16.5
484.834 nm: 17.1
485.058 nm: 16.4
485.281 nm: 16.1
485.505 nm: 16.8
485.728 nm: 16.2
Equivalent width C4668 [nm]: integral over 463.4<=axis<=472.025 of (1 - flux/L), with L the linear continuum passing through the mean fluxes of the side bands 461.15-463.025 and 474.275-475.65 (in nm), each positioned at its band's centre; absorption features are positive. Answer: 0.77 nm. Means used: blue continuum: 17.6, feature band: 16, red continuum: 17.6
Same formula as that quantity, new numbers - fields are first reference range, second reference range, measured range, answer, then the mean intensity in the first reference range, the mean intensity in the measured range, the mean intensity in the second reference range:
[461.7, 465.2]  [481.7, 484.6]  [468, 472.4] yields 0.30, 17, 16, 17.5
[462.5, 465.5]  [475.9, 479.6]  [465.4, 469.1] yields 0.13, 16.7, 16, 16.6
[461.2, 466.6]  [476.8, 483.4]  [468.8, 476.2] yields 0.28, 16.8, 16.4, 17.2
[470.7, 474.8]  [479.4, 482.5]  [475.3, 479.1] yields 0.13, 16.5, 16.5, 17.6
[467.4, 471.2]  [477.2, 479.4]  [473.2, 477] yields -0.08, 15.9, 16.8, 16.8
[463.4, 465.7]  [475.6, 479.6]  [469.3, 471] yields 0.10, 16.4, 15.5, 16.6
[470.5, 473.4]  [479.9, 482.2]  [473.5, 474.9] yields -0.07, 16.1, 17.3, 17.7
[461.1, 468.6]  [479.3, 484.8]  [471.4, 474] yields 0.09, 16.5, 16.4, 17.5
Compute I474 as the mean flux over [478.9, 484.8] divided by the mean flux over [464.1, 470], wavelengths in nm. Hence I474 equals 1.09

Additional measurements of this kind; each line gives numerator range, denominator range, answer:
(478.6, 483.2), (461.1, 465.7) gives 1.03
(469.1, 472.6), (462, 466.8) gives 0.96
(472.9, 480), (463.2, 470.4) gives 1.04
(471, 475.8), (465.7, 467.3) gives 1.06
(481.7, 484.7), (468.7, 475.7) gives 1.07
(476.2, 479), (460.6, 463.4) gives 0.96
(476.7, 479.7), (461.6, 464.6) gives 0.97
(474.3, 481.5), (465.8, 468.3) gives 1.07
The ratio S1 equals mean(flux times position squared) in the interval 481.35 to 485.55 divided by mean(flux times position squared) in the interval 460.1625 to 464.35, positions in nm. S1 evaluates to 1.1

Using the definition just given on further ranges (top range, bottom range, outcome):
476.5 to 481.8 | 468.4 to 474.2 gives 1.09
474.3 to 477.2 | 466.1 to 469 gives 1.09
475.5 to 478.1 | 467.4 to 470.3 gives 1.07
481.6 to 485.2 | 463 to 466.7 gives 1.14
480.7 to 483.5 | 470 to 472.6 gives 1.16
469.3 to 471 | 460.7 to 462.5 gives 0.95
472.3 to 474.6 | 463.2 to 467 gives 1.06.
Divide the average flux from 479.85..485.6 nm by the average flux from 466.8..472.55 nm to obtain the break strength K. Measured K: 1.1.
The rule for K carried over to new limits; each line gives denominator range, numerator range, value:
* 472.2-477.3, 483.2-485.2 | 1.02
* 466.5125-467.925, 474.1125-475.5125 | 1.12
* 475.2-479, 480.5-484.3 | 1.06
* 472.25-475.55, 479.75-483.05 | 1.04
